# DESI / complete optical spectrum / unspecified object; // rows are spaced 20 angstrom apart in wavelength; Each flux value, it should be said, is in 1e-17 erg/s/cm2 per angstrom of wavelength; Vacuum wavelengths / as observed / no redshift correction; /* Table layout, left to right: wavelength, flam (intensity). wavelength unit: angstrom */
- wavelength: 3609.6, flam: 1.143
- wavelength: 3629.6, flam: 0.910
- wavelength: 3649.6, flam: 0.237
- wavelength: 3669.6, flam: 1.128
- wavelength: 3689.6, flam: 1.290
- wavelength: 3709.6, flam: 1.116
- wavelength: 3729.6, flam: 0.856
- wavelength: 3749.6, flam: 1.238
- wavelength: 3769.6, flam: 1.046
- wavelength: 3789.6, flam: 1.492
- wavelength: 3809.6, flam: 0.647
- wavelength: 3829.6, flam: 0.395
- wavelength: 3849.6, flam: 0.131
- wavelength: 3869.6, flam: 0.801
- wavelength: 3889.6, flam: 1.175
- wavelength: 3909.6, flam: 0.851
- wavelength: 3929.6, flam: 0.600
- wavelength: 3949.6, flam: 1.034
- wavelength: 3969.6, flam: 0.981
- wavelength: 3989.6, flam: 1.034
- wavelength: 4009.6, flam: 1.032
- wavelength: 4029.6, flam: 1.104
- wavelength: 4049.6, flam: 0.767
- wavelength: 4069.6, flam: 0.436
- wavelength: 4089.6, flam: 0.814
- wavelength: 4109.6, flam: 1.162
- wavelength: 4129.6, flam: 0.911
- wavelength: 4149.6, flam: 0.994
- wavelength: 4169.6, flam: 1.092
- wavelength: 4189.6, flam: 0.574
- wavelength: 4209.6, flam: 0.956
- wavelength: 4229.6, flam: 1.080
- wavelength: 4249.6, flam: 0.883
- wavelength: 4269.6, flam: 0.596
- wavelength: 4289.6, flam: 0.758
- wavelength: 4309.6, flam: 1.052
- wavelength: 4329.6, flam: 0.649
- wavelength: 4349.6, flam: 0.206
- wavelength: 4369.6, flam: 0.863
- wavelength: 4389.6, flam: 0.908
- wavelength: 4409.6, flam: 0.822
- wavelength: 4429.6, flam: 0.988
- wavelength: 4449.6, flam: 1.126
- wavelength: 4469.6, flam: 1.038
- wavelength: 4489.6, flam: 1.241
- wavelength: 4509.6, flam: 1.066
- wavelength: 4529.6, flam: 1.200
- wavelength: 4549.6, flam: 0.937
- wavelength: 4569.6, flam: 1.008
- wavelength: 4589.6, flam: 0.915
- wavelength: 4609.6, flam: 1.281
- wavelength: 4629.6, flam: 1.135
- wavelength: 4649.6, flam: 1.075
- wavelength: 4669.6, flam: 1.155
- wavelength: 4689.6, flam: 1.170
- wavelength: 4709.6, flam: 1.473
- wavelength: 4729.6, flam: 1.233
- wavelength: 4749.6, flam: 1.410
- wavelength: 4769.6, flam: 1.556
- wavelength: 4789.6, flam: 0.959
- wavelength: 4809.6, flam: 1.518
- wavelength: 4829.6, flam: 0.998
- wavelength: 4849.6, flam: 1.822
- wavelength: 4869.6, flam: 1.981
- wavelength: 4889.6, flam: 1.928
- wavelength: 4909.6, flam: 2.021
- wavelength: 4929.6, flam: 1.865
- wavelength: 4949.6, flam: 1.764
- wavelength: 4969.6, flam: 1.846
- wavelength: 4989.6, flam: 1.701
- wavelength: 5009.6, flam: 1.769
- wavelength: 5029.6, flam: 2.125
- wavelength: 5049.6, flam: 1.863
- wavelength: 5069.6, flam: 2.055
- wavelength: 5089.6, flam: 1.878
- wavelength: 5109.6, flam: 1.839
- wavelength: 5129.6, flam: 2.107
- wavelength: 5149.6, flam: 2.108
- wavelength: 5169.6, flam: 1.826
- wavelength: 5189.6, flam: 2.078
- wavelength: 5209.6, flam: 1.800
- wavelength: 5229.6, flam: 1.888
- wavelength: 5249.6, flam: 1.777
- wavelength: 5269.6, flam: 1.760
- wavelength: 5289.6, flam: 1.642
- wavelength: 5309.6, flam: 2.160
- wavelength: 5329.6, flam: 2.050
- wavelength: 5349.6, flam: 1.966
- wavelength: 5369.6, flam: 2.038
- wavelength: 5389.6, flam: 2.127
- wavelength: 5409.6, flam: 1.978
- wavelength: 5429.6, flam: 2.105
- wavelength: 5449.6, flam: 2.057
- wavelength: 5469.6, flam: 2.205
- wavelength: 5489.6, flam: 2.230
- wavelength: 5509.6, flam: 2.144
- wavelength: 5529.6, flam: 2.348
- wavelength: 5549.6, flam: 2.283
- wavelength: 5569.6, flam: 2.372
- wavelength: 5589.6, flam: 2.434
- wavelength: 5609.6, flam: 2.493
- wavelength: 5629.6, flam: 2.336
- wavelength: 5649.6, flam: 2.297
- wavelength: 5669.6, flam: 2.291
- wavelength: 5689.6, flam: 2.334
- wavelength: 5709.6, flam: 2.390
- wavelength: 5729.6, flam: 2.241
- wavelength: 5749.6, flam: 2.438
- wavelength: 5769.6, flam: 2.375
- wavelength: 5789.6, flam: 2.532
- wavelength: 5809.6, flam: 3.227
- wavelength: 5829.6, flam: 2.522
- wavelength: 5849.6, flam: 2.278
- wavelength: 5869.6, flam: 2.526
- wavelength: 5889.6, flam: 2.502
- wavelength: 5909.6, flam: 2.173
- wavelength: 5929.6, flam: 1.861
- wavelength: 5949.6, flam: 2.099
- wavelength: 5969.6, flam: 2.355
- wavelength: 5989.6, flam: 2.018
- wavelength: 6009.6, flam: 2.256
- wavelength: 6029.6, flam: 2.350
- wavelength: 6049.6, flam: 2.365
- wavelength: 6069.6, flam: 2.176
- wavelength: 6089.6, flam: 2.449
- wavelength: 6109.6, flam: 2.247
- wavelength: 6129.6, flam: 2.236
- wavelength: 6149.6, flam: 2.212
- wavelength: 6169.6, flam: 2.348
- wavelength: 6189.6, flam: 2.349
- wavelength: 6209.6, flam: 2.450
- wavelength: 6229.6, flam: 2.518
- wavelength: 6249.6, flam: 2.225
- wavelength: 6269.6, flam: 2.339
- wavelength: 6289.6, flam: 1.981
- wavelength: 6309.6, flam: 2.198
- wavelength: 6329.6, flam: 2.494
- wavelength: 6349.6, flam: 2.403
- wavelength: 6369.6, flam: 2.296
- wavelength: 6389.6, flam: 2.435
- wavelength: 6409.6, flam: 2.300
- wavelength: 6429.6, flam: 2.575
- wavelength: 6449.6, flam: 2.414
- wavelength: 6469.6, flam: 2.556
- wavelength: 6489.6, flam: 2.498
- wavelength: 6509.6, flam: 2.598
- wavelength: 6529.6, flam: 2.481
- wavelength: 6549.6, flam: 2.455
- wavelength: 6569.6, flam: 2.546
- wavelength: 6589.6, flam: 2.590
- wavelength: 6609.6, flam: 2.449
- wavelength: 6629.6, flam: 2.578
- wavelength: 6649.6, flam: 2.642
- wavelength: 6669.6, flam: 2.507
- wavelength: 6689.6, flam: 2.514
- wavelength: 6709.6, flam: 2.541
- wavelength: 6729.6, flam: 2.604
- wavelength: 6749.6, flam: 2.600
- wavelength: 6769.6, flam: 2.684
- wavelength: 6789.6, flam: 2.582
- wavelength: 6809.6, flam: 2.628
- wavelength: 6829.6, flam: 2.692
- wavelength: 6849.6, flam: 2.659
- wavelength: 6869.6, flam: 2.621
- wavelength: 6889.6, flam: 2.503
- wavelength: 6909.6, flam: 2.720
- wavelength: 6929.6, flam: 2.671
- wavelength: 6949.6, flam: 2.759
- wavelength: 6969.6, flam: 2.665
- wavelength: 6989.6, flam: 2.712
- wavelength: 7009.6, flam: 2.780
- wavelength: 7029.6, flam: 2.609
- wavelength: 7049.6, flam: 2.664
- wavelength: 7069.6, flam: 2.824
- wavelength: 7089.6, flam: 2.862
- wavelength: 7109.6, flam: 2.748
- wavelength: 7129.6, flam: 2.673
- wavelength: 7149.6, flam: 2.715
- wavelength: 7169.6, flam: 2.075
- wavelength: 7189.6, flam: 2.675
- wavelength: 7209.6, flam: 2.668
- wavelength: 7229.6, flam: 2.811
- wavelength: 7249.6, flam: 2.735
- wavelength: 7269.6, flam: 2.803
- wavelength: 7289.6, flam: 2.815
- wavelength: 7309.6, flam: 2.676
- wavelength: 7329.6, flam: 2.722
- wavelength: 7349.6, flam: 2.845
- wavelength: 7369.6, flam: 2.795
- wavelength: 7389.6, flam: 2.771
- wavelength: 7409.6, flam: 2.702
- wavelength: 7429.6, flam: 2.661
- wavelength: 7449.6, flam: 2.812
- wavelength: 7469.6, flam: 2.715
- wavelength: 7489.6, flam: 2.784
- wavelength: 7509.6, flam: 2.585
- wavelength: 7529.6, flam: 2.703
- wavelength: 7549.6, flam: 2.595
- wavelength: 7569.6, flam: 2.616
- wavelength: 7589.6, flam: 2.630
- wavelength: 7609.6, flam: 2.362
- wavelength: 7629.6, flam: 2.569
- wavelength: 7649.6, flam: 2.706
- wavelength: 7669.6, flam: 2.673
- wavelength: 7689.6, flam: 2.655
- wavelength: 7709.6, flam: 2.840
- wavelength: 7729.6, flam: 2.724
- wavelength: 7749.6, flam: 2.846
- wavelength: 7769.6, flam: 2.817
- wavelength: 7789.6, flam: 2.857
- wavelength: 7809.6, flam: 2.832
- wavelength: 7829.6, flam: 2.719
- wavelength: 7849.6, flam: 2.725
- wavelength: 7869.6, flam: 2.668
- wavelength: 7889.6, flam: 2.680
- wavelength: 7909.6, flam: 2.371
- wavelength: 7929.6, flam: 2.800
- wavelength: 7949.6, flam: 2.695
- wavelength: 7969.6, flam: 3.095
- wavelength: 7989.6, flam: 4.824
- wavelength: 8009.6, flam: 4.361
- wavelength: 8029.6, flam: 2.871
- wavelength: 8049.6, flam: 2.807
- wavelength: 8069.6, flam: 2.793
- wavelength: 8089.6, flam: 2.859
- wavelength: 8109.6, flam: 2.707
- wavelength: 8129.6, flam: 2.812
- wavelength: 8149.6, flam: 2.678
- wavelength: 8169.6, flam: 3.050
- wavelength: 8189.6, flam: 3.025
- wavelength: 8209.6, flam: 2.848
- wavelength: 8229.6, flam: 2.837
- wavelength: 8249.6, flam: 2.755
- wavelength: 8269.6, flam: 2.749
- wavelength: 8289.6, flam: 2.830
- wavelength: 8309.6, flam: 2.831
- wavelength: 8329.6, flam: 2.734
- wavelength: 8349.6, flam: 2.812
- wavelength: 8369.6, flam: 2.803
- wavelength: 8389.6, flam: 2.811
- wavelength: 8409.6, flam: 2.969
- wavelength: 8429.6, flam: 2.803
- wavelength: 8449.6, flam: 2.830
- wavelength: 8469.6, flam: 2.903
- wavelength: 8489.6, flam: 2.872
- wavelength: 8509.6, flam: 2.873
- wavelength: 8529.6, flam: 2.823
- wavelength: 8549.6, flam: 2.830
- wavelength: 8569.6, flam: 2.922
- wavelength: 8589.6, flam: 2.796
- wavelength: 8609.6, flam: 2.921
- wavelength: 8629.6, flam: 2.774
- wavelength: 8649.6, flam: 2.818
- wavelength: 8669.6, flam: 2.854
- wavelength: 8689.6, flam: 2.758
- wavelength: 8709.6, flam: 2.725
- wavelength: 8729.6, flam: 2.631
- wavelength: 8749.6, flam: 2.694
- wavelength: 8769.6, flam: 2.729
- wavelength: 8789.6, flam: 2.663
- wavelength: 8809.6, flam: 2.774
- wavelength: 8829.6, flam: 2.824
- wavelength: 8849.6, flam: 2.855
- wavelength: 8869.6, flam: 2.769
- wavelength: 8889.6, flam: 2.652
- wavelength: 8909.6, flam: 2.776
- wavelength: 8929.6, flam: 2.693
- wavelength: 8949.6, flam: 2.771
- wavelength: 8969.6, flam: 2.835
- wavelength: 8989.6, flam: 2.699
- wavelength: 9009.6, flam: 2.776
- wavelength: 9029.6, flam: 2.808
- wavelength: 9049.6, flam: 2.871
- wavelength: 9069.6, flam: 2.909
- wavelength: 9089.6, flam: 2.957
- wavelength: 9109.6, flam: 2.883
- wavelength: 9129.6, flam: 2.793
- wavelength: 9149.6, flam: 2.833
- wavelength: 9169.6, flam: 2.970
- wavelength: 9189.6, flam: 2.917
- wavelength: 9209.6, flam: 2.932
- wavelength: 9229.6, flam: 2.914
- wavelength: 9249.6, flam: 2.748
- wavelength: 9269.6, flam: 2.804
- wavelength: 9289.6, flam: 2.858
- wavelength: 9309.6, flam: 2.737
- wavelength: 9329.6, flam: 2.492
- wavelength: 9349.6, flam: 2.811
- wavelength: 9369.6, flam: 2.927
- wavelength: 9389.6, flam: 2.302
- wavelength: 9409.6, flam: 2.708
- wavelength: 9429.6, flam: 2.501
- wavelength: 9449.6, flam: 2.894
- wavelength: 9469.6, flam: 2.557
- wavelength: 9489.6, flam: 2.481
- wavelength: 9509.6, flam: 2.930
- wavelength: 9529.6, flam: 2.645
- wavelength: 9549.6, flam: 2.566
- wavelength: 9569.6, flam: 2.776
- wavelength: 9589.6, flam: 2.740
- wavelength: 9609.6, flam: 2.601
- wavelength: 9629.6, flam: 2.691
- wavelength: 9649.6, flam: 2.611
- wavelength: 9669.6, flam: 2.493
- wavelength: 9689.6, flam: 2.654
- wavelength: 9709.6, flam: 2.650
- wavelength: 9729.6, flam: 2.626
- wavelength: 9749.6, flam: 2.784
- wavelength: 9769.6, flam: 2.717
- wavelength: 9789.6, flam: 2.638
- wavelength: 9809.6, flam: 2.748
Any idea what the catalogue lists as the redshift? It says 0.217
